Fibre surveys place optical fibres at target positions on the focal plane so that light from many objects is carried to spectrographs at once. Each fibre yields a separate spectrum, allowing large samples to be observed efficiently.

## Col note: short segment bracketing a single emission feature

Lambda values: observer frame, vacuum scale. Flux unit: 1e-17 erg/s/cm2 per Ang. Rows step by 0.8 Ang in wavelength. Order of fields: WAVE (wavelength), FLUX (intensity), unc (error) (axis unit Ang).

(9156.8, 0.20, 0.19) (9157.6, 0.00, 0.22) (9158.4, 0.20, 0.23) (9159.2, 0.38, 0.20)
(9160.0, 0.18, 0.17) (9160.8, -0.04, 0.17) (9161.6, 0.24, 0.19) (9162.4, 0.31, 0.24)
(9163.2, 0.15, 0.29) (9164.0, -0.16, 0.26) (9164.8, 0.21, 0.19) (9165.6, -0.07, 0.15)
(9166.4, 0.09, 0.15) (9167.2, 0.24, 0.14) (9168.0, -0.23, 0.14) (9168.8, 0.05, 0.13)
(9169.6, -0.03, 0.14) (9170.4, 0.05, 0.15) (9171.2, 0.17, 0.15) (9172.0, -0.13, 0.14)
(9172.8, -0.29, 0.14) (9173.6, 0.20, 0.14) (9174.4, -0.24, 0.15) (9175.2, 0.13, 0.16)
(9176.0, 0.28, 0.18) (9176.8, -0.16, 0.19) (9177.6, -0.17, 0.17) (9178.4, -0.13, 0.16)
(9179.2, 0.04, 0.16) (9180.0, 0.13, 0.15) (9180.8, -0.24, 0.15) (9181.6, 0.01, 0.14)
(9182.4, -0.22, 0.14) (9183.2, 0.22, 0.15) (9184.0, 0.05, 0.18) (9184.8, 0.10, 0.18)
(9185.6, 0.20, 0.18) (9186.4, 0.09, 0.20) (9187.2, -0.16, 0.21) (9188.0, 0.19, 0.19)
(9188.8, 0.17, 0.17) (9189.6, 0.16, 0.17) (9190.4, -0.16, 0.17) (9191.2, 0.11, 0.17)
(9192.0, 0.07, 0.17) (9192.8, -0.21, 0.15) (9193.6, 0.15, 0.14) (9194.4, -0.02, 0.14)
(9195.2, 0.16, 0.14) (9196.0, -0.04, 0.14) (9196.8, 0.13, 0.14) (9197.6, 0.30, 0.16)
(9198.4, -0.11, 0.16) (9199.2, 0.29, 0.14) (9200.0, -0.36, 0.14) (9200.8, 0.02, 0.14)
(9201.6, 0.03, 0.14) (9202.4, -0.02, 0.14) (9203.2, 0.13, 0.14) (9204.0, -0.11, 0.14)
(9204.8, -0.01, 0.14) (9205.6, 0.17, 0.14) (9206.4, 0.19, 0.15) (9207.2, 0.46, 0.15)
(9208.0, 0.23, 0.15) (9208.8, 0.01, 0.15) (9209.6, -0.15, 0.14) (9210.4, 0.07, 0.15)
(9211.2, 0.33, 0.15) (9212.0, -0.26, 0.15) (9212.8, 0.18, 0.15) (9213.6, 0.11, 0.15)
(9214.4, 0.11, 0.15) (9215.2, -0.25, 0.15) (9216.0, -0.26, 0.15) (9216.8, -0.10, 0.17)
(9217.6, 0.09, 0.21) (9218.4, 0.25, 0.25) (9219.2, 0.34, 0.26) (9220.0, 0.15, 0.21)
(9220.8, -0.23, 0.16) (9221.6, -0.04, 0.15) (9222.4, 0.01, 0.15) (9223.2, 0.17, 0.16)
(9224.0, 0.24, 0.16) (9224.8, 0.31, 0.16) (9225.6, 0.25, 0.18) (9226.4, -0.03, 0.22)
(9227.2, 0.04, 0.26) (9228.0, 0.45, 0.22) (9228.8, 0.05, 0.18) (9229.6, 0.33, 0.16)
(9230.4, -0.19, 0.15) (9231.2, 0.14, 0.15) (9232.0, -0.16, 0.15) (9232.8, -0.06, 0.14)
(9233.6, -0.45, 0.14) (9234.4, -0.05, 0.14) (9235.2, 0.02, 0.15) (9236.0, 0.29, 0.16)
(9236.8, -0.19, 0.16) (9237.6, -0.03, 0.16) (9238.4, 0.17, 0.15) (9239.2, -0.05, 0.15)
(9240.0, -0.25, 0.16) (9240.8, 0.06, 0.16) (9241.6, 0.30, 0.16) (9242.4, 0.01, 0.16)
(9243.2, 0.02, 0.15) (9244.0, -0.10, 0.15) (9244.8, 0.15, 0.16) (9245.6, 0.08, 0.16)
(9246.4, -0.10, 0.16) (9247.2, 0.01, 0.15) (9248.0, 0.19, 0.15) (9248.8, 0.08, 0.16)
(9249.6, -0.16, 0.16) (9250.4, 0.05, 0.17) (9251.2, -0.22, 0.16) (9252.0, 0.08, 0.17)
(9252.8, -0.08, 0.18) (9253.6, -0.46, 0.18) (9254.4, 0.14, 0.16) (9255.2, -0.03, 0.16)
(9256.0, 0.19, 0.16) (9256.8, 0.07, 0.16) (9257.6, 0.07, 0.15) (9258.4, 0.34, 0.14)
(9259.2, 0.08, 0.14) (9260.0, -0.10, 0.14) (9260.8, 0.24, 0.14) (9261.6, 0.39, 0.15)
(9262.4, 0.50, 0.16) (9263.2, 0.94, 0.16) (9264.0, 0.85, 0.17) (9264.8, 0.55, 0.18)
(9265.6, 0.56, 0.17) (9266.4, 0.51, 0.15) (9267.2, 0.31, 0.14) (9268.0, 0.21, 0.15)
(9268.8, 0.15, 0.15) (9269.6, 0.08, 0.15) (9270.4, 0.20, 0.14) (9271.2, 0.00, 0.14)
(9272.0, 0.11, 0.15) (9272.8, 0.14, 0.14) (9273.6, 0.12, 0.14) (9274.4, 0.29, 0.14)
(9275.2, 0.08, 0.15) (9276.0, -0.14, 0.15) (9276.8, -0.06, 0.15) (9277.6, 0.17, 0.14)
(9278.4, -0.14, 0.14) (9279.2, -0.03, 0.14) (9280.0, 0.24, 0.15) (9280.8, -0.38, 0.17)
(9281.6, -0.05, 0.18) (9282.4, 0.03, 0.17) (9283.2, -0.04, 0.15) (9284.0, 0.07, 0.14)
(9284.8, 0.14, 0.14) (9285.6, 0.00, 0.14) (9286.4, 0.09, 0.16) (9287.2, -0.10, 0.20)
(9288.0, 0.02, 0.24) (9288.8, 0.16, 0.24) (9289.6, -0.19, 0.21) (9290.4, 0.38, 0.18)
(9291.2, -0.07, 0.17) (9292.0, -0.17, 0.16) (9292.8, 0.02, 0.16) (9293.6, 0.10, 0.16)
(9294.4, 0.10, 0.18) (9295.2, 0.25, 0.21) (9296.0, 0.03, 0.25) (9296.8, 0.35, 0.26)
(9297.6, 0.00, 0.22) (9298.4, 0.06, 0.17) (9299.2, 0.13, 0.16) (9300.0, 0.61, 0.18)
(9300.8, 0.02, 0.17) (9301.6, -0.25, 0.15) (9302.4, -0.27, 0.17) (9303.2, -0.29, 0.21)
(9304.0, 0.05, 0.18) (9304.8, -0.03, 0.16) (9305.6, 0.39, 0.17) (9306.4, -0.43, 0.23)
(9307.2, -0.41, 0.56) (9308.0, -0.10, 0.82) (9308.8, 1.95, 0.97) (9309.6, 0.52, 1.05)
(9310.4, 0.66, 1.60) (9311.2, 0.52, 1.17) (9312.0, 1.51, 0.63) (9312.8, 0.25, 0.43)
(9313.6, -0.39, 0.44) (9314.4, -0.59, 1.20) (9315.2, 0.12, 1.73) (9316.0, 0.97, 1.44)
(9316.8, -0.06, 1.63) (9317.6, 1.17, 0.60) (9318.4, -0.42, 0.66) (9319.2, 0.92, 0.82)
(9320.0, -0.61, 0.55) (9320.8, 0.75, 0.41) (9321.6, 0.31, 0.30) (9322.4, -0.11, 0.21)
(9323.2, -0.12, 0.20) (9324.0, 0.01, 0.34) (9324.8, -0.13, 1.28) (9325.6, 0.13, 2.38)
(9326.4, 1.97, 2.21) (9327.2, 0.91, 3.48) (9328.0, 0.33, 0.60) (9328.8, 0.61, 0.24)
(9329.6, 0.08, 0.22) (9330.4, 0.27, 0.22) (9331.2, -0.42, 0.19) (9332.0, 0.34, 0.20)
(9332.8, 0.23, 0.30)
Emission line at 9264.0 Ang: H-gamma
